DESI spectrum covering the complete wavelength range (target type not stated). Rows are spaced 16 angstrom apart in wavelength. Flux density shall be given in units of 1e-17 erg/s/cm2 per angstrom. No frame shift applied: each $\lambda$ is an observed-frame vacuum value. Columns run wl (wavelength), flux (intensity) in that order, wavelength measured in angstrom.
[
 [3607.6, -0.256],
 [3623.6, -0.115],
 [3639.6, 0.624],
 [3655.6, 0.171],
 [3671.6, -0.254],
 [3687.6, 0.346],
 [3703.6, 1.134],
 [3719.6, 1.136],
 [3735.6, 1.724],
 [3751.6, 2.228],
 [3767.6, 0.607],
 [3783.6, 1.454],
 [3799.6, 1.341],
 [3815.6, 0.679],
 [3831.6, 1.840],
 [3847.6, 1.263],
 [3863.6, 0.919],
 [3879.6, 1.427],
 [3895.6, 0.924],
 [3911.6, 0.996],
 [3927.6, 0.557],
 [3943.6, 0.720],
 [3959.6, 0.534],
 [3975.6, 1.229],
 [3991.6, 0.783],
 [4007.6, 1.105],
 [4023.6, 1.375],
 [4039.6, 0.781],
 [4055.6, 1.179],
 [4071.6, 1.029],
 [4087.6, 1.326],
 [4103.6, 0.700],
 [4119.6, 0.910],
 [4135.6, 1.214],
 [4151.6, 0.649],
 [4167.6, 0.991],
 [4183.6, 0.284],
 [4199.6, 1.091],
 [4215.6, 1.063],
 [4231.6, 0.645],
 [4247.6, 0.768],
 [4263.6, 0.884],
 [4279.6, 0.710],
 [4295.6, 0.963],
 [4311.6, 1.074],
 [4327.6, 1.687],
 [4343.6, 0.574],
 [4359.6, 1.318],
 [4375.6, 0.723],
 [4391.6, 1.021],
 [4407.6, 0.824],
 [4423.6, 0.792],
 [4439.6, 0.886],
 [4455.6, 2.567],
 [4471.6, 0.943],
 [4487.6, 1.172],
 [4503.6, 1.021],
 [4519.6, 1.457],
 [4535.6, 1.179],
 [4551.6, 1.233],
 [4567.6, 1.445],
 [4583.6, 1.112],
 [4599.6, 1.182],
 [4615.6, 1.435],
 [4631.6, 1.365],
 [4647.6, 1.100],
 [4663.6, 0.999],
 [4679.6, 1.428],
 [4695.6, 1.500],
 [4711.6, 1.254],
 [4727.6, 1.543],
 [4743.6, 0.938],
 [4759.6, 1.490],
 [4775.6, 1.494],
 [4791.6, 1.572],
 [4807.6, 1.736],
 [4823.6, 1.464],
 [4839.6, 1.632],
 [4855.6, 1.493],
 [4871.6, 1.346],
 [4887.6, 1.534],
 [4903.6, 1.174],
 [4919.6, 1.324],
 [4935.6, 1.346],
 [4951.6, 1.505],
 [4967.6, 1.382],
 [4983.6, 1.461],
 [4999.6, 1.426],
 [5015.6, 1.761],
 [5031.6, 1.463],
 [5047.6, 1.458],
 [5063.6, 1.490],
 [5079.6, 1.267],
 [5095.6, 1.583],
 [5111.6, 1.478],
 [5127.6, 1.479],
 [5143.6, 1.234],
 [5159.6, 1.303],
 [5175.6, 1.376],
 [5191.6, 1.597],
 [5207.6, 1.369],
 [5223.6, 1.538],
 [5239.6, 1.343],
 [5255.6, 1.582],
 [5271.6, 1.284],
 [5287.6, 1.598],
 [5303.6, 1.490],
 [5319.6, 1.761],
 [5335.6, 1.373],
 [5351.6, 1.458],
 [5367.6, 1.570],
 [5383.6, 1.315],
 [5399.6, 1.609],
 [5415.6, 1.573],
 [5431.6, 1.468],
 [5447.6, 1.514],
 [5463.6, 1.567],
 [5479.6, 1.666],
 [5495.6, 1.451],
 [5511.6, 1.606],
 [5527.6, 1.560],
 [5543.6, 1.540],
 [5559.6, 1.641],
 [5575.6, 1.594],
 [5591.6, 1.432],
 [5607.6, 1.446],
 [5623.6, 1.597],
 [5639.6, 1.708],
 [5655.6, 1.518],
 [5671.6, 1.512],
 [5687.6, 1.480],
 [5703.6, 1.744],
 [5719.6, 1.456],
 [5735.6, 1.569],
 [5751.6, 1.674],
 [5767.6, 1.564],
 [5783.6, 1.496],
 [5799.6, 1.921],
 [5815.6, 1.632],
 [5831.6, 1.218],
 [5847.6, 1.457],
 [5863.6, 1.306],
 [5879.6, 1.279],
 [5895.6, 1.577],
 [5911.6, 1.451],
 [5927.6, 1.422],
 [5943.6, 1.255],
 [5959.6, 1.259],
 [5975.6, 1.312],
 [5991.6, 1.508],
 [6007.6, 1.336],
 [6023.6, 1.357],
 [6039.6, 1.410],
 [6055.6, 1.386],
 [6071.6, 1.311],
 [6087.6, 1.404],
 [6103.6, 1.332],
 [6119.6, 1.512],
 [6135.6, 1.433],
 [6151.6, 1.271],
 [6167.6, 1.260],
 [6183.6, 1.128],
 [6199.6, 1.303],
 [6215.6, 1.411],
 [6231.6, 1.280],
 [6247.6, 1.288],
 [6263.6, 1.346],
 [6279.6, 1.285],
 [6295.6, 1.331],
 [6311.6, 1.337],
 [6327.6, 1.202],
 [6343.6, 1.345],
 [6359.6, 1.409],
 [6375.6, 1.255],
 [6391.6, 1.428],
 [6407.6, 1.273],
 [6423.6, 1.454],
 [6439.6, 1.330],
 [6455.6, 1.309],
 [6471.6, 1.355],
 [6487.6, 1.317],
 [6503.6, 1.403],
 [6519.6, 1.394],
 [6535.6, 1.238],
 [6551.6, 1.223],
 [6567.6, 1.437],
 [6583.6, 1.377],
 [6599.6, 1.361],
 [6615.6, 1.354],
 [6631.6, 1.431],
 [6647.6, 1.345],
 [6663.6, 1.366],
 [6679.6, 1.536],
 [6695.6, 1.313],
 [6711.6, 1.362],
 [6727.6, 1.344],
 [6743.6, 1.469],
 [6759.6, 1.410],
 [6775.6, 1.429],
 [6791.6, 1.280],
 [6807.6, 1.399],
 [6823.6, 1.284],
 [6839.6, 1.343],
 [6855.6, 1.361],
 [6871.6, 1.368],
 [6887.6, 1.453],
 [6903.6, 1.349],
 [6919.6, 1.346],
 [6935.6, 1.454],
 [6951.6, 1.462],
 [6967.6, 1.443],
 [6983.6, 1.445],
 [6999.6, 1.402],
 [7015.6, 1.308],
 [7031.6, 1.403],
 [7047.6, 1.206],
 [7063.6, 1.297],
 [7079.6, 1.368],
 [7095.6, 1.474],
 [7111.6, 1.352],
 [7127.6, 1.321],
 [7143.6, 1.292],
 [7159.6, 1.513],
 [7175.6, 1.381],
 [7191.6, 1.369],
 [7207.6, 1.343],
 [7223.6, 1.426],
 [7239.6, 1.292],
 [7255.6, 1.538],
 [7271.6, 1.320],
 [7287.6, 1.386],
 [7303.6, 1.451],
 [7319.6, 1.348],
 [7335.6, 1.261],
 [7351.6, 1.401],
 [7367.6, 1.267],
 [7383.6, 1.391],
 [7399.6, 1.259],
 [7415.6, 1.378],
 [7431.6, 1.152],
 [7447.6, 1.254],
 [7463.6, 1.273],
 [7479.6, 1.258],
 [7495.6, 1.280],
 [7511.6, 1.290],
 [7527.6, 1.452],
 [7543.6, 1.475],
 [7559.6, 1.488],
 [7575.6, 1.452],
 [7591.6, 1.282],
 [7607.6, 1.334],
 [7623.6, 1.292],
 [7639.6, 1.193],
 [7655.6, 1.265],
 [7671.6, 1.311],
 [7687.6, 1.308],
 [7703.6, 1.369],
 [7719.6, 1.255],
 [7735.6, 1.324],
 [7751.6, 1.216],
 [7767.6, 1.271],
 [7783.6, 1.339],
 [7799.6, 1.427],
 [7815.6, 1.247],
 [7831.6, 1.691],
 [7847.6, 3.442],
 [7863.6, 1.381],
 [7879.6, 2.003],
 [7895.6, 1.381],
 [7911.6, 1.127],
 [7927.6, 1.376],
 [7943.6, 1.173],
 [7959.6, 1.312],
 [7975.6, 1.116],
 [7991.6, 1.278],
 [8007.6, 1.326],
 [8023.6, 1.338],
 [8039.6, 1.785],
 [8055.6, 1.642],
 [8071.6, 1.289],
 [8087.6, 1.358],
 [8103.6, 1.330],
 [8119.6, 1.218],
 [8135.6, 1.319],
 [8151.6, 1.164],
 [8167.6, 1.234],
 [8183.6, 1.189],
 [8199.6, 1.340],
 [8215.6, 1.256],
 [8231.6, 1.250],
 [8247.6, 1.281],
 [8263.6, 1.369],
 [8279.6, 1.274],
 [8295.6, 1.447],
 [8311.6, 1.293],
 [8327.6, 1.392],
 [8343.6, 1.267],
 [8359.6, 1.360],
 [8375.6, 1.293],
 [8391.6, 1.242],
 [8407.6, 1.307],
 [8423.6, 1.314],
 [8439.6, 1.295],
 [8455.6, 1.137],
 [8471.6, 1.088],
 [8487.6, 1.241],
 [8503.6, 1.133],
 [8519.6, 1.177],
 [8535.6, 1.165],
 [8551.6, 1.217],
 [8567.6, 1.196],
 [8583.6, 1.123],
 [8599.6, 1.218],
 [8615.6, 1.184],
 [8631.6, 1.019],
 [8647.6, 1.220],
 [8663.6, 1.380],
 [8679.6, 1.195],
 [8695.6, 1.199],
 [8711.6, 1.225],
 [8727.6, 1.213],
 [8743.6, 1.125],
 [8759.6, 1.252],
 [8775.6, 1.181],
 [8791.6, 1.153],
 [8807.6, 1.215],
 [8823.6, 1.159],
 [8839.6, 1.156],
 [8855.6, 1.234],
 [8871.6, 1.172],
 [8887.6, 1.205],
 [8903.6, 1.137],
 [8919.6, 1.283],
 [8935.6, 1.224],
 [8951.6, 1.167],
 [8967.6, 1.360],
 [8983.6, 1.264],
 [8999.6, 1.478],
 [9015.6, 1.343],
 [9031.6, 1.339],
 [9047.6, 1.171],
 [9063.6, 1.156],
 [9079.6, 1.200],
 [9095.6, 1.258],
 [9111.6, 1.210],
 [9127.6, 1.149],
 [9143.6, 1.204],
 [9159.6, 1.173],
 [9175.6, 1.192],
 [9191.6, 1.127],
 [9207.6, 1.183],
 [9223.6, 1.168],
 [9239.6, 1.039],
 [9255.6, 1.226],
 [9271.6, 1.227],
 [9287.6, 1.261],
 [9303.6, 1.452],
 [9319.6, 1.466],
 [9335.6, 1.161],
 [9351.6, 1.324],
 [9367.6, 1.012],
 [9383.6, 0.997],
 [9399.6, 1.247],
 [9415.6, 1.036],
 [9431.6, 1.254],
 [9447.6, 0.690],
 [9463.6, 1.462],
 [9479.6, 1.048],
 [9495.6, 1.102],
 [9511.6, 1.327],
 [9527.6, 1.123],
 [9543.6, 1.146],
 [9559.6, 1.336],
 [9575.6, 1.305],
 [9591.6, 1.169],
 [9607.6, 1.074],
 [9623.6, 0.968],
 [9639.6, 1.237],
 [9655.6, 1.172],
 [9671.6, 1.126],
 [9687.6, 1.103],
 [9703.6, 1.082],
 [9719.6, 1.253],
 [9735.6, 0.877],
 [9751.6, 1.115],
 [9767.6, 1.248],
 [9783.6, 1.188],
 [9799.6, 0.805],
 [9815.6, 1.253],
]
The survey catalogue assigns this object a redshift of 0.196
